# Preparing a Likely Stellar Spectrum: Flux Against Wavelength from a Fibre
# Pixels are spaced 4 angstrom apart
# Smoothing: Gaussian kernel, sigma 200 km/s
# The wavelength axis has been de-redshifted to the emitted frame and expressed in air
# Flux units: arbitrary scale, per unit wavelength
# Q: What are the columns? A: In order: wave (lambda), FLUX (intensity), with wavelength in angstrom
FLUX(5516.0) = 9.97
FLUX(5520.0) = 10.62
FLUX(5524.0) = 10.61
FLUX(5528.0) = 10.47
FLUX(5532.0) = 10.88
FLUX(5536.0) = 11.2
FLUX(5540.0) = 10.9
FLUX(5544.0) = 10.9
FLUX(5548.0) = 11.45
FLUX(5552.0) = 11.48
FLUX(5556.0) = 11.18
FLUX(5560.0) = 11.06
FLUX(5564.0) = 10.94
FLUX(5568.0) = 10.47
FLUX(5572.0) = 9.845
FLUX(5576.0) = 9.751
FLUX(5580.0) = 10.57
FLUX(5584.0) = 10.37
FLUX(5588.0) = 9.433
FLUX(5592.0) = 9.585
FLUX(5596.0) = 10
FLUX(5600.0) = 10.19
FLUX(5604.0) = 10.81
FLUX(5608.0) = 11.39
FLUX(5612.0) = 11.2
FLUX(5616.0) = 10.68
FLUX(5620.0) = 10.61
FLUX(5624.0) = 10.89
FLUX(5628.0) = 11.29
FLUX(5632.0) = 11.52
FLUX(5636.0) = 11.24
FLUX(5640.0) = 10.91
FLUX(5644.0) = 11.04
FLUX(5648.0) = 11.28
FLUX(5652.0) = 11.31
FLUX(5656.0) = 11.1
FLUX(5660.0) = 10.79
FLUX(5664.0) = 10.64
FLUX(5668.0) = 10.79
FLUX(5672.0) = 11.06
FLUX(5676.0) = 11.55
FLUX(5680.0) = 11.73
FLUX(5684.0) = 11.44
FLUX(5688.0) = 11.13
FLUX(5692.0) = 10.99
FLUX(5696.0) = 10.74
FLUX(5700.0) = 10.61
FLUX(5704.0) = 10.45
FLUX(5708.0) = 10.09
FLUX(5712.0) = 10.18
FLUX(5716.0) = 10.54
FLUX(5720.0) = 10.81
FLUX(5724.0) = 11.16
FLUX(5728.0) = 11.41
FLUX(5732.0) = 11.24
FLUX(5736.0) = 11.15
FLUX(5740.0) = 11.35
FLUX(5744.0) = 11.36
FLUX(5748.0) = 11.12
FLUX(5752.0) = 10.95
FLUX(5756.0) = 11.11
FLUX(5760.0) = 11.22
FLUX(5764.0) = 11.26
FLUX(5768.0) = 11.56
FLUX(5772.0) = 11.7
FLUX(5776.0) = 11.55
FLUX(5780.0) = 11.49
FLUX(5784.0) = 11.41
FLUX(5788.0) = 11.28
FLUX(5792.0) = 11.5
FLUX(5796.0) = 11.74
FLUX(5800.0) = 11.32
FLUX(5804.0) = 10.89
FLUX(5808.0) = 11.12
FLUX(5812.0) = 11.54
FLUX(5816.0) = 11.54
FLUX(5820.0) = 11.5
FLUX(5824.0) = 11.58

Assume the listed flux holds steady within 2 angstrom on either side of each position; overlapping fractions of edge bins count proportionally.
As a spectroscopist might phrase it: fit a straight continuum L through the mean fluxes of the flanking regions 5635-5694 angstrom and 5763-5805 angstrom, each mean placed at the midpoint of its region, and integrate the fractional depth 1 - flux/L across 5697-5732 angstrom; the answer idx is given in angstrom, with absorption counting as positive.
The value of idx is 1.77 angstrom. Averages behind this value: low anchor 11.1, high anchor 11.4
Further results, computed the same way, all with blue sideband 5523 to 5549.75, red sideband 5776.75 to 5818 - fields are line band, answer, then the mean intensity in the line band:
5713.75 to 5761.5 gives 0.7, 11.1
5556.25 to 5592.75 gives 2.3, 10.3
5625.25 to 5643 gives -0.2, 11.2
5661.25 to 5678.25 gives 0.2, 11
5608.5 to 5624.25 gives 0.2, 10.9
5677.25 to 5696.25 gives -0.1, 11.3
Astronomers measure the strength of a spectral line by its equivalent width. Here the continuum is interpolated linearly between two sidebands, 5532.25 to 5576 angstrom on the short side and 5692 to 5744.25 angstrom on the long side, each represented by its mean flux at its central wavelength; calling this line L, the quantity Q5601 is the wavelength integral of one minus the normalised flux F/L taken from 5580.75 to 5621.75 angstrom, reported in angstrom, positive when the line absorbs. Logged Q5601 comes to 1.67 angstrom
